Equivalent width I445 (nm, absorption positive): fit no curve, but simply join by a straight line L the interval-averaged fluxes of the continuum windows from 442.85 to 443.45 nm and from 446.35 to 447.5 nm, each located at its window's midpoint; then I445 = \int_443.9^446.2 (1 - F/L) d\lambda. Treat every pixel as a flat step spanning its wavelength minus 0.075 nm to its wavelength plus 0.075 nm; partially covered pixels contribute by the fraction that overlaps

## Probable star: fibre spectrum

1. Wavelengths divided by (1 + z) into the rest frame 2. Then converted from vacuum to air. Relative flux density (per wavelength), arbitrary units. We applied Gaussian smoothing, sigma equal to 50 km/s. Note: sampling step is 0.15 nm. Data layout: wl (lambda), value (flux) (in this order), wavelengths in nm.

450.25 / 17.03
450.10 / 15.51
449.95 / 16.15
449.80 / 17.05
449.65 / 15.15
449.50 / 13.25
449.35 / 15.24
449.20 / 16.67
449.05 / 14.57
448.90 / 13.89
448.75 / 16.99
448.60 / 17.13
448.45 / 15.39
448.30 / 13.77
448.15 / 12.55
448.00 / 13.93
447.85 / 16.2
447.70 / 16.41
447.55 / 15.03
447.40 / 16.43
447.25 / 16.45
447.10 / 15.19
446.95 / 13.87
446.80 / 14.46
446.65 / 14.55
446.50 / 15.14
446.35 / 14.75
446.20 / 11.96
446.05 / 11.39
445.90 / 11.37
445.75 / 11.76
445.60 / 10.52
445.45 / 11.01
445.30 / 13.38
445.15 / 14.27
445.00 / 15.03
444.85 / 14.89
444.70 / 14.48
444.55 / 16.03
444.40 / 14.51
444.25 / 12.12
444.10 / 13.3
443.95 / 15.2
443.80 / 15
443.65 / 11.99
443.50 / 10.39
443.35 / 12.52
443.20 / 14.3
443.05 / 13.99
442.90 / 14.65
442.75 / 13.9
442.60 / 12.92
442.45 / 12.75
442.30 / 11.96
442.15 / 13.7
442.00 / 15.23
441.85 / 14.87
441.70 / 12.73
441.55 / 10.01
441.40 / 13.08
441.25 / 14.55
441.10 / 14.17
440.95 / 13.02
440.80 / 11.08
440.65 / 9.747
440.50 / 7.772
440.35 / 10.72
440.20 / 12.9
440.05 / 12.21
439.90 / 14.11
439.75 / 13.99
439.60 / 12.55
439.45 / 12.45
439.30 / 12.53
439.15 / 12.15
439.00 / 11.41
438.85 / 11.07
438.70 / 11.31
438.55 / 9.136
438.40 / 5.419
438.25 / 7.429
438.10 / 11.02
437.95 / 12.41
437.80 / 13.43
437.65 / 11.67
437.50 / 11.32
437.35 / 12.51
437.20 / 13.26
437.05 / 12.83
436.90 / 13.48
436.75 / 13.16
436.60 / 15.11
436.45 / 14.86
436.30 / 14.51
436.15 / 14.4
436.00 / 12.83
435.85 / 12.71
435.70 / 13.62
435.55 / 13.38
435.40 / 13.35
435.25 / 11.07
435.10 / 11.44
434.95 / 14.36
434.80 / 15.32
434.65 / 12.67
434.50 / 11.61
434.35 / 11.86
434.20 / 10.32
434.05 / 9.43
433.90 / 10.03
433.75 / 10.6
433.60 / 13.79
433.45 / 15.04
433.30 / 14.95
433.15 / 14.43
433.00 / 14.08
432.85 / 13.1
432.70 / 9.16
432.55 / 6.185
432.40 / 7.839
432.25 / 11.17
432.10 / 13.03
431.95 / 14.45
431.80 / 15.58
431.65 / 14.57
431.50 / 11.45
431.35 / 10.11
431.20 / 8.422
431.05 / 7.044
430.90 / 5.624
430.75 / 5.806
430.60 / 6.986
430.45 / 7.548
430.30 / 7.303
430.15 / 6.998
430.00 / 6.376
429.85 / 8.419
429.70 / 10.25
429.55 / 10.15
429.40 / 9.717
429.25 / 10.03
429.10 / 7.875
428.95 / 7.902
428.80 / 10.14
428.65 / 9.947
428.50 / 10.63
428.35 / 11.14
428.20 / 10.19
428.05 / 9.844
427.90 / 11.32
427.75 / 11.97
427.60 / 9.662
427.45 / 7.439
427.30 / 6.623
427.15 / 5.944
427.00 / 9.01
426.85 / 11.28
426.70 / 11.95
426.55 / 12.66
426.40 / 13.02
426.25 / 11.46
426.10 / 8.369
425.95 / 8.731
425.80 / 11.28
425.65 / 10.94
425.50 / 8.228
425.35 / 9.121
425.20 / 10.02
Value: 0.19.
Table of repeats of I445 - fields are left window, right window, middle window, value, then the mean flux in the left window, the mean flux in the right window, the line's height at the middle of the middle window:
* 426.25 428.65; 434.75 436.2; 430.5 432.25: 0.22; 10.2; 13.2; 11.7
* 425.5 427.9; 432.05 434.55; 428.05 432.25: 0.48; 10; 11.6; 10.8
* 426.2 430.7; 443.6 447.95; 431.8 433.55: -0.29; 9.43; 14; 10.6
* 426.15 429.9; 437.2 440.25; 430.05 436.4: -0.35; 9.94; 11.6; 10.7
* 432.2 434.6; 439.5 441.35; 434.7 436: -0.16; 11.5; 12.2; 11.7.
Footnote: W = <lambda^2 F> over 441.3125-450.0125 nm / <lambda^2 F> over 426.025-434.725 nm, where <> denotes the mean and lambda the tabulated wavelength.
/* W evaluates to 1.5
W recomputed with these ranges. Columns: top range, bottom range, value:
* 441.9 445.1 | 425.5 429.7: 1.49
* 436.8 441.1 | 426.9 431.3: 1.40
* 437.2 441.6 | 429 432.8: 1.30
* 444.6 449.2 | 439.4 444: 1.14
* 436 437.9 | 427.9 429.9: 1.42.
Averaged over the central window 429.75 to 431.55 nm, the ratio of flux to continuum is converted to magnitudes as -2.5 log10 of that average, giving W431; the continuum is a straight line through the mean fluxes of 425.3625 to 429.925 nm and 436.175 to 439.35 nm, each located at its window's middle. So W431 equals 0.34 mag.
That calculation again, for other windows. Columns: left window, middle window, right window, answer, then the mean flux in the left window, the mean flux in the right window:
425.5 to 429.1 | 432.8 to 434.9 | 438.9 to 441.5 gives -0.14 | 9.98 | 12.2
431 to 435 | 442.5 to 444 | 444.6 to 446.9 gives -0.03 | 11.9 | 13.3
